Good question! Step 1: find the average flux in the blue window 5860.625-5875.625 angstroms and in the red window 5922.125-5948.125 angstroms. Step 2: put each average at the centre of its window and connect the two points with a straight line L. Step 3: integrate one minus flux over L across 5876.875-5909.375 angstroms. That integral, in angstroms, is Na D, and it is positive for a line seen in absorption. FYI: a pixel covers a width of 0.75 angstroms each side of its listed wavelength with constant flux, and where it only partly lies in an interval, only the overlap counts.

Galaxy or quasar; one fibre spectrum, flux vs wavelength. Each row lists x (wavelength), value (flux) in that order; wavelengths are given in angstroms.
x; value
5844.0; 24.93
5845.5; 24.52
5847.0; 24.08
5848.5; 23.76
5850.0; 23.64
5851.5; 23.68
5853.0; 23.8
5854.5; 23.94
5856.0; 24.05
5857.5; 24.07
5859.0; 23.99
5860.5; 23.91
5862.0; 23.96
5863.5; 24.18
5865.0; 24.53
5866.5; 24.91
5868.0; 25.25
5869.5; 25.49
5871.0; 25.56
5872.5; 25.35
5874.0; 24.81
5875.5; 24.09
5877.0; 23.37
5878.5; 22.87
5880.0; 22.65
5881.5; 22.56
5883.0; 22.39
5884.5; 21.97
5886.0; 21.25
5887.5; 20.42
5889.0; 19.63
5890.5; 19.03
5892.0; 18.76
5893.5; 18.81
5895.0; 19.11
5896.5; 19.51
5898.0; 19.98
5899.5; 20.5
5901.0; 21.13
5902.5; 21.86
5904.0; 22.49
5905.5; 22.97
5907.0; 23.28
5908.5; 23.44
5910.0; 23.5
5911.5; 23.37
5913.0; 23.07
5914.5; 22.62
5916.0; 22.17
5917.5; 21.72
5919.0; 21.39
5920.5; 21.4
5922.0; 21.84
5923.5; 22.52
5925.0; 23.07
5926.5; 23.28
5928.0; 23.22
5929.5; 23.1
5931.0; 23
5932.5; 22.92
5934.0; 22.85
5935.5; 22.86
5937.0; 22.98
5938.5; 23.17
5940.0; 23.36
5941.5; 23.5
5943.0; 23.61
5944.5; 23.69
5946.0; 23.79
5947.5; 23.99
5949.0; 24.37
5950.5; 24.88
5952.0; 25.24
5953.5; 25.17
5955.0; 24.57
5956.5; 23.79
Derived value 4.0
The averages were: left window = 24.8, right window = 23.2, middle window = 21.2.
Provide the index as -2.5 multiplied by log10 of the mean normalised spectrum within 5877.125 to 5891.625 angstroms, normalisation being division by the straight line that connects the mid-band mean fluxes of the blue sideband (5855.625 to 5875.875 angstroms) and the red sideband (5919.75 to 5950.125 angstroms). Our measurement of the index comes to 0.132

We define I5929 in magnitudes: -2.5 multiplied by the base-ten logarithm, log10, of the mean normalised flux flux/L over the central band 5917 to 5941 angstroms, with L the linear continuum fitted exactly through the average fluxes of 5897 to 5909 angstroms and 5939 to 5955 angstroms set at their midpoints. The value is 0.03 mag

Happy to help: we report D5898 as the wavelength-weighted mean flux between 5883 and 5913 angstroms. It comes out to 21.2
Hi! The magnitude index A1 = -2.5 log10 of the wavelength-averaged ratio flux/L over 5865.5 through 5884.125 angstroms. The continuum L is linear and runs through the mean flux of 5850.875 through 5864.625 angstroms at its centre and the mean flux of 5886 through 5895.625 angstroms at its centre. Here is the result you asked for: -0.12 mag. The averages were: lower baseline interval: 24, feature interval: 24.1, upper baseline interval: 19.4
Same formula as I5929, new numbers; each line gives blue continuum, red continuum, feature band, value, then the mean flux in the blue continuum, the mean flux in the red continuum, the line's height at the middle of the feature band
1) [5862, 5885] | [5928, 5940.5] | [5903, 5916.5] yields 0.021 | 24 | 23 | 23.4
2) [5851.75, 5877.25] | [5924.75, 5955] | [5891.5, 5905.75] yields 0.177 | 24.4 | 23.6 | 24.1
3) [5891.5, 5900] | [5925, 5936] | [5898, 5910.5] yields -0.097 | 19.4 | 23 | 20.3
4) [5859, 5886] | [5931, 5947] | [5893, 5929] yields 0.075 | 23.9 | 23.3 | 23.5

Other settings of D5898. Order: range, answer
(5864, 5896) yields 22.5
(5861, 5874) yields 24.9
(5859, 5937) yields 22.5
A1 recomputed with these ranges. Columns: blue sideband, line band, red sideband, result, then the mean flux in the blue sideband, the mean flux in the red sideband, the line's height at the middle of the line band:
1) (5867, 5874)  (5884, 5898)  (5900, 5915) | 0.20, 25.3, 22.7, 23.9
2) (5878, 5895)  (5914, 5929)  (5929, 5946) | 0.01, 20.8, 23.2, 22.5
